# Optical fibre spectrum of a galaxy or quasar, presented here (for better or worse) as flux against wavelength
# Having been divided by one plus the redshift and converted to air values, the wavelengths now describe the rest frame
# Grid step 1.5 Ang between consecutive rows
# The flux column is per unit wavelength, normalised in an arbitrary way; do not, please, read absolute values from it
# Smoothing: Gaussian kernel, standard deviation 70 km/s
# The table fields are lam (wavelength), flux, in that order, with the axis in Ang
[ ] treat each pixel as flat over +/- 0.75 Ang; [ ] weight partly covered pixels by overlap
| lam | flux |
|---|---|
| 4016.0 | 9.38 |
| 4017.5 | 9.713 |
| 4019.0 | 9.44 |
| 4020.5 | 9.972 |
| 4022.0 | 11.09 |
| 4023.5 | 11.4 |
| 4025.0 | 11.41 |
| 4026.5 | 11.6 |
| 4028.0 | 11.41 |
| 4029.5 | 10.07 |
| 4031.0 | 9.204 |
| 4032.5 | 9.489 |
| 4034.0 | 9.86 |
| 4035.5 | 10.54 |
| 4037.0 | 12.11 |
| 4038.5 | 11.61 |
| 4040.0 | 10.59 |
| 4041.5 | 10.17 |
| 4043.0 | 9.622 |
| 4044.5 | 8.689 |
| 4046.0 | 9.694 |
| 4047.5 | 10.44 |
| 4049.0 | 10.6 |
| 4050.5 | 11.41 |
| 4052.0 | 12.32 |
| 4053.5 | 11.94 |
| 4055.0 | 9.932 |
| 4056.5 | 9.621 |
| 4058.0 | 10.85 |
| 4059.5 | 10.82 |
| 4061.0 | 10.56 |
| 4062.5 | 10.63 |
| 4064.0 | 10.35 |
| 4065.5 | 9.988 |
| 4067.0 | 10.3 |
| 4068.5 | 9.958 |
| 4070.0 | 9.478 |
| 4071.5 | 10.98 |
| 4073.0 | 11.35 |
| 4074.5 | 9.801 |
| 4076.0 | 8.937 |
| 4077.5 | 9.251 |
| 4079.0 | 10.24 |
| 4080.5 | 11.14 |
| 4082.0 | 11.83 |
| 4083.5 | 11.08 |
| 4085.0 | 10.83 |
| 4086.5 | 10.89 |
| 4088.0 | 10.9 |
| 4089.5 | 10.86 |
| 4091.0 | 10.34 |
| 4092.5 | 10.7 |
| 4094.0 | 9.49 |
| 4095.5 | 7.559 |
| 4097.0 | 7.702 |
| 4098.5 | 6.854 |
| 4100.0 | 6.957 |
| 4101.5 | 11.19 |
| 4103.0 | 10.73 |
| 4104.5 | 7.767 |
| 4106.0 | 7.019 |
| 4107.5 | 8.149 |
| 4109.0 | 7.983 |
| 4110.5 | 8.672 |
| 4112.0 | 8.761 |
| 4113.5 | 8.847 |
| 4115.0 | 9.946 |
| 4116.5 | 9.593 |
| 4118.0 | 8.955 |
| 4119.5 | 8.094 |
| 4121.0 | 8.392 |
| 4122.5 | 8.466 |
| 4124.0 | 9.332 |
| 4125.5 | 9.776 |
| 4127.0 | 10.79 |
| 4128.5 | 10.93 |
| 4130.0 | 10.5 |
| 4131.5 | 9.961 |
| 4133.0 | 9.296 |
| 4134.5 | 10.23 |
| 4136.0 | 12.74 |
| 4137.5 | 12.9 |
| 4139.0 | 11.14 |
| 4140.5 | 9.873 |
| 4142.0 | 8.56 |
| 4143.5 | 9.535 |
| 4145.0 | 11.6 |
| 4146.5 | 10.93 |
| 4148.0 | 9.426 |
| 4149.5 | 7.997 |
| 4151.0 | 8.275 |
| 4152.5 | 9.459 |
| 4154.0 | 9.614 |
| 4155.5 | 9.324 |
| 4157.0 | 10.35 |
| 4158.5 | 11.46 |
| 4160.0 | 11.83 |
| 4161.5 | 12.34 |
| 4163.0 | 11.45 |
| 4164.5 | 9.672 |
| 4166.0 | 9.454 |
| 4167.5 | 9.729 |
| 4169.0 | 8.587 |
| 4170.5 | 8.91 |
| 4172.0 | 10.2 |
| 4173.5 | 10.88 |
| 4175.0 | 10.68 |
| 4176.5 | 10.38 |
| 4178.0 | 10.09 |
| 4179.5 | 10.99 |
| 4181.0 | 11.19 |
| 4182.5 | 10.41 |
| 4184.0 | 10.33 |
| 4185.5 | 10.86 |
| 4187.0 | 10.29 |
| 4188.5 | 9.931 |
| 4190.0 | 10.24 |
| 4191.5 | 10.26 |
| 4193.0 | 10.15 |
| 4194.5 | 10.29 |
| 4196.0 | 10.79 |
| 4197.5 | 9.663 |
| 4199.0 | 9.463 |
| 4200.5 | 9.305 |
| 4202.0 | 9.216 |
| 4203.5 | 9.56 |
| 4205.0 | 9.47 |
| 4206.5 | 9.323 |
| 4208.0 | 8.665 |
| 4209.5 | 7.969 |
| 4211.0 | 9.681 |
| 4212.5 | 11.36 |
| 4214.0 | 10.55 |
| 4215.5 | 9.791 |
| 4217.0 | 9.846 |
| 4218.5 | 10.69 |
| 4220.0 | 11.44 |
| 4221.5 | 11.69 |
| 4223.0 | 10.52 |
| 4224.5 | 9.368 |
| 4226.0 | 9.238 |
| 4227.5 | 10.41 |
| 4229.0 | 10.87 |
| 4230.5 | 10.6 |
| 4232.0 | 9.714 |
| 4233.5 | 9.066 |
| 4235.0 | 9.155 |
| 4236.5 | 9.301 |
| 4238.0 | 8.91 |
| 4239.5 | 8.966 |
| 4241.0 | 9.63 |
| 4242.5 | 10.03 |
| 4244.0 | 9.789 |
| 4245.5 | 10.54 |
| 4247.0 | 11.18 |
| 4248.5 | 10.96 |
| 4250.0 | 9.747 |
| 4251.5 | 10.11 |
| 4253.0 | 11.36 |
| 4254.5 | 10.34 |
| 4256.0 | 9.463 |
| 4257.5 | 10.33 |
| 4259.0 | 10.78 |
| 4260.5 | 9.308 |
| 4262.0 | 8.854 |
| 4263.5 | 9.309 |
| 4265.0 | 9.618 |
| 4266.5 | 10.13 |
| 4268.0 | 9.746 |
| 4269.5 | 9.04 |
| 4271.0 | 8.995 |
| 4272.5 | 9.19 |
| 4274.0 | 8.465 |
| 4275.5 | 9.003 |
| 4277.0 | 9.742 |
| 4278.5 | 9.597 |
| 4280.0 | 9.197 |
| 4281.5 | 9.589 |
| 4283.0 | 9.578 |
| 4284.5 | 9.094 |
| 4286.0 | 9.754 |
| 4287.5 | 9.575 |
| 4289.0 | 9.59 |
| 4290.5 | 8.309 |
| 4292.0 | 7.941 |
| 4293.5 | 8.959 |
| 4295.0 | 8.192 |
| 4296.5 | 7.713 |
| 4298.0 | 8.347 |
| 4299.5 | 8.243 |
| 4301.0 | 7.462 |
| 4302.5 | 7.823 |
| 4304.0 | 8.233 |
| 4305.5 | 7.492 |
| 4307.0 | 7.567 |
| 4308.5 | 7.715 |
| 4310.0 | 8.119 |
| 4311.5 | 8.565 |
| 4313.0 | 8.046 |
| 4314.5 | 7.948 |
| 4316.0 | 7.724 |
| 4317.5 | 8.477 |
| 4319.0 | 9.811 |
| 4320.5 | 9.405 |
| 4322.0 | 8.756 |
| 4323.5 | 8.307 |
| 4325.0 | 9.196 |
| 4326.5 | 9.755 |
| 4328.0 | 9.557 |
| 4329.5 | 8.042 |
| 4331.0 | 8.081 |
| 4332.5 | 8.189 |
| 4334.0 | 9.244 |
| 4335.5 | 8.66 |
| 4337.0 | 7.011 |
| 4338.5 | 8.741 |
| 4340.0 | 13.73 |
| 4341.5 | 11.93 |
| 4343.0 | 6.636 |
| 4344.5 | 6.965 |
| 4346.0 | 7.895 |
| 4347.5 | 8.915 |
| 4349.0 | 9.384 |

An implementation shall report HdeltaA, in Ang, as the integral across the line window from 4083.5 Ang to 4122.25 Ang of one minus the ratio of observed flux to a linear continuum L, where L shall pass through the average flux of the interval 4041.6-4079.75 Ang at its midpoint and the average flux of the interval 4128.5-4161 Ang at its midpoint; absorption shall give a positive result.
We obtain 4.4 Ang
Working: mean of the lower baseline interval 10.3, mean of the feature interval 9.12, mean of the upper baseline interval 10.3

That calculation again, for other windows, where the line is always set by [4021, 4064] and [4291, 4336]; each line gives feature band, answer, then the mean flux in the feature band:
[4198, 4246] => -3.54 Ang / 9.81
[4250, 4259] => -1.46 Ang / 10.3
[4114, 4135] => 0.78 Ang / 9.57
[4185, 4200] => -1.25 Ang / 10.2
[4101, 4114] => 1.73 Ang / 8.74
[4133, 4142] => -1.03 Ang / 11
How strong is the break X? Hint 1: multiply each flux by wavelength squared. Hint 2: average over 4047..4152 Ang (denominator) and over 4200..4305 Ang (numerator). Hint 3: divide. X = 1.04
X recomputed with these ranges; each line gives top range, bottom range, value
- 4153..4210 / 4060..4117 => 1.09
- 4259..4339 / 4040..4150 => 0.97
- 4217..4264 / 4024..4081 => 1.05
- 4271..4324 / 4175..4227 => 0.89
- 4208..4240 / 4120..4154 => 1.04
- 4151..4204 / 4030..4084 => 1.04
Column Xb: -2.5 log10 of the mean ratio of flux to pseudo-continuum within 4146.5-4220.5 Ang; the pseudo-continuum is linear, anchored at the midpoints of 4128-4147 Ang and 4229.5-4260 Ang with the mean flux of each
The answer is 0.03 mag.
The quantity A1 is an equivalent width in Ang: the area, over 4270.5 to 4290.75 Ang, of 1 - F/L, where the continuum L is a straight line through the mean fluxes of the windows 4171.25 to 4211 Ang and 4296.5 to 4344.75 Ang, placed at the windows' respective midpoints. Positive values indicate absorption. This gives -0.6 Ang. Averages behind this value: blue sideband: 10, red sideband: 8.56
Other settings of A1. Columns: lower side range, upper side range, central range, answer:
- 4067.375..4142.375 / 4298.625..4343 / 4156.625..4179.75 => -2.5 Ang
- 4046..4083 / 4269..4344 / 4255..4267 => -0.8 Ang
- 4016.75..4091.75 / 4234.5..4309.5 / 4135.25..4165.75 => -1.4 Ang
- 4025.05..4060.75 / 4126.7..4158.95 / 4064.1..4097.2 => 0.7 Ang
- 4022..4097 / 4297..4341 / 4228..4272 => -3.8 Ang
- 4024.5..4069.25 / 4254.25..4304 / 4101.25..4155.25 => 2.4 Ang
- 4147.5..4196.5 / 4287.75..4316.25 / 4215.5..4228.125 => -1.3 Ang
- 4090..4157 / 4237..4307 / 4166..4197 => -2.8 Ang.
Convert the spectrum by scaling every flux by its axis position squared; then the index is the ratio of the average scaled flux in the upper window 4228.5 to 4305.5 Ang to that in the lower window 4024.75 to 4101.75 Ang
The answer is 1.0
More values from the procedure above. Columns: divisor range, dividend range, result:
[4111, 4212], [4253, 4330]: 0.95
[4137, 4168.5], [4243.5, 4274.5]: 1.02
